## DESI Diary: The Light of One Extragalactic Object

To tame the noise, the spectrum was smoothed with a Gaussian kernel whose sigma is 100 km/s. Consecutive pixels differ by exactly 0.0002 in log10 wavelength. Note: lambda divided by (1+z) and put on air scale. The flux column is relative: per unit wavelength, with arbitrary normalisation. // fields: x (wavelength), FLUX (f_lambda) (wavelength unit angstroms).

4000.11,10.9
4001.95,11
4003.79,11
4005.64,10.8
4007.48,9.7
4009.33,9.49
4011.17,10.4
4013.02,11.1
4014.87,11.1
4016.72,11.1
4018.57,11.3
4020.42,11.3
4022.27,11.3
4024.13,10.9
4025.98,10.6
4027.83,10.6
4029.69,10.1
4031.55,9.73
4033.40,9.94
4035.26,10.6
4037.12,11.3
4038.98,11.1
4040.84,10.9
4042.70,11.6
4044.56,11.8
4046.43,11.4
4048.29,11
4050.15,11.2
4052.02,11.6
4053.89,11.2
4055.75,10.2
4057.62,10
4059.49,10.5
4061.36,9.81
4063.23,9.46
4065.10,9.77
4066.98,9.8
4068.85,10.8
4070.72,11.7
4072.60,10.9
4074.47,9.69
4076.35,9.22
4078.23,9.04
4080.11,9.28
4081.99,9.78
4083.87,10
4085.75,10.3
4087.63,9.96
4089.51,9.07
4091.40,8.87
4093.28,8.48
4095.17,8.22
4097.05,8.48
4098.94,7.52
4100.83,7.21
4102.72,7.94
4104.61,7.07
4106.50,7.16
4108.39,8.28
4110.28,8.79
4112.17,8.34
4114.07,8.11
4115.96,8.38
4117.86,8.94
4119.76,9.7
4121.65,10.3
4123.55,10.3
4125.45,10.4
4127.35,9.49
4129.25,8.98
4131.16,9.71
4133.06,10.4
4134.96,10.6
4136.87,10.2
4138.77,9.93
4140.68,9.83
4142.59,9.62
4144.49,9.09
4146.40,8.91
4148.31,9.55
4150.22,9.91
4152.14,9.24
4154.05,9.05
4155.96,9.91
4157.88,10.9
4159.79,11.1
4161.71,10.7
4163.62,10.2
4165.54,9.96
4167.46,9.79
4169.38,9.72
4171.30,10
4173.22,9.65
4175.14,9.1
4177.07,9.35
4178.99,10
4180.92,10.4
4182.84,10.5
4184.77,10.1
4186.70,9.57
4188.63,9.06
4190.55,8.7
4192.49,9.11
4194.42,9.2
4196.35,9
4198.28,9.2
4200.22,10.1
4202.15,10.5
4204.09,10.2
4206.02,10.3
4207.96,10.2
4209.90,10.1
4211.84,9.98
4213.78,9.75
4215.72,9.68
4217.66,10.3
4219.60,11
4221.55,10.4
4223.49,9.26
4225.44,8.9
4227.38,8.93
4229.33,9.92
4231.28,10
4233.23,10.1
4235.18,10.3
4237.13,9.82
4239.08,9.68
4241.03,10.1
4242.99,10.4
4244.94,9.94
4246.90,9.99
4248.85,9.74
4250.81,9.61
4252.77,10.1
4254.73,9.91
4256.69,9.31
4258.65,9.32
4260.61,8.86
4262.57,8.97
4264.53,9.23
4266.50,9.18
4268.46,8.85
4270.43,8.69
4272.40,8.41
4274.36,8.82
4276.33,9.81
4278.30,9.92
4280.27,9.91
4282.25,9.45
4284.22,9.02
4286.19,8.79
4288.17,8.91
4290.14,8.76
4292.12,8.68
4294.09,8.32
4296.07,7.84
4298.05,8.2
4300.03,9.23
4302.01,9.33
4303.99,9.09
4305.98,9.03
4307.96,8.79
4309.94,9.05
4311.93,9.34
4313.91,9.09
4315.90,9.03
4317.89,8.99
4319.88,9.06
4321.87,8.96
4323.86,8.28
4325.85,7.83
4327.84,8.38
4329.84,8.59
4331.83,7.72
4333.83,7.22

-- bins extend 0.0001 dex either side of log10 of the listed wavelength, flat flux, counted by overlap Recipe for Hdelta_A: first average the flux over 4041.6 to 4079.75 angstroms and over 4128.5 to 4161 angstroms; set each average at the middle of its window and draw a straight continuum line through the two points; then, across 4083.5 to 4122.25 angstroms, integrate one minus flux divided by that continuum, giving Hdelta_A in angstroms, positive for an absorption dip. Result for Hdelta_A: 6.0 angstroms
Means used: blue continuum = 10.5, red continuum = 9.83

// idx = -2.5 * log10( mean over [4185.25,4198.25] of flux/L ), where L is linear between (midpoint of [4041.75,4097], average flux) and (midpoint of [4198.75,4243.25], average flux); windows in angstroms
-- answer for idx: 0.097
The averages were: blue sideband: 10.1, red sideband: 9.98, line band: 9.15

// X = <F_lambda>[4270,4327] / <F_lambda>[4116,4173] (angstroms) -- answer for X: 0.91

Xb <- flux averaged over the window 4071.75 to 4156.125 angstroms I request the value 9.2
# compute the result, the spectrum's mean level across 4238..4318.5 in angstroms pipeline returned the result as 9.21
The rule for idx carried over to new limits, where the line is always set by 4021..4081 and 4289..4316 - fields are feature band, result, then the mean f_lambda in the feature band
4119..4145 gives 0.01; 9.91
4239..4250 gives -0.09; 9.99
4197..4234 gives -0.06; 9.93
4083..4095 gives 0.10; 9.36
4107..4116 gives 0.21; 8.33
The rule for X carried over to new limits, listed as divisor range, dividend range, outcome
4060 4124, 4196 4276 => 1.06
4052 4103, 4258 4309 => 0.94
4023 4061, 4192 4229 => 0.91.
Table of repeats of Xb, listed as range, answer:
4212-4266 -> 9.76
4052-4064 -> 10.3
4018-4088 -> 10.5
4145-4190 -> 9.84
